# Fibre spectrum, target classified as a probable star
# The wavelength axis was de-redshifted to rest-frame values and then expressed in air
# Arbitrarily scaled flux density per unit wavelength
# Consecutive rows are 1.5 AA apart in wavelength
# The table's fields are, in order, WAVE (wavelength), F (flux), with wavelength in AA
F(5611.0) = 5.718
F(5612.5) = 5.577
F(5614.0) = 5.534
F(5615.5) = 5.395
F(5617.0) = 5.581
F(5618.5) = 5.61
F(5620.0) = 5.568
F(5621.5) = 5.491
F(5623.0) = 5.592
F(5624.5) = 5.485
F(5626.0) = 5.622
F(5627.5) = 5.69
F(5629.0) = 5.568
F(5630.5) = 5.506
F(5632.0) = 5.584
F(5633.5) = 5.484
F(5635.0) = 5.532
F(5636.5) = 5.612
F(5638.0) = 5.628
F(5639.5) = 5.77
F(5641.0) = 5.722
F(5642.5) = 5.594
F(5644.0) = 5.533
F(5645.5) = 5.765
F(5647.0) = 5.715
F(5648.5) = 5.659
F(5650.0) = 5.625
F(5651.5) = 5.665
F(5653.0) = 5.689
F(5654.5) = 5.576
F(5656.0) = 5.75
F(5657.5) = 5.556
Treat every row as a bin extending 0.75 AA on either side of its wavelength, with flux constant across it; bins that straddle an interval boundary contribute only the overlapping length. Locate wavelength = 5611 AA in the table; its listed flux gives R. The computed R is 5.718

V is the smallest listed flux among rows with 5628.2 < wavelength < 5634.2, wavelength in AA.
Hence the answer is 5.484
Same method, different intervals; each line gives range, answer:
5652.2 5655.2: 5.576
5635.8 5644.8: 5.533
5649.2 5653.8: 5.625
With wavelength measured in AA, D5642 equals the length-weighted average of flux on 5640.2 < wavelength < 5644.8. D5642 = 5.62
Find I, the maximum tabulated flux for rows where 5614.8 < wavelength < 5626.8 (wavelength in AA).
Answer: 5.622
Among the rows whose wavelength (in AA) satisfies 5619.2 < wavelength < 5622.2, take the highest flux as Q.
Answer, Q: 5.568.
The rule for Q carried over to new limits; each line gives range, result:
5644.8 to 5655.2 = 5.765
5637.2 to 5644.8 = 5.77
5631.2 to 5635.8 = 5.584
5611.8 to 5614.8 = 5.577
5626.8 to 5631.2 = 5.69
